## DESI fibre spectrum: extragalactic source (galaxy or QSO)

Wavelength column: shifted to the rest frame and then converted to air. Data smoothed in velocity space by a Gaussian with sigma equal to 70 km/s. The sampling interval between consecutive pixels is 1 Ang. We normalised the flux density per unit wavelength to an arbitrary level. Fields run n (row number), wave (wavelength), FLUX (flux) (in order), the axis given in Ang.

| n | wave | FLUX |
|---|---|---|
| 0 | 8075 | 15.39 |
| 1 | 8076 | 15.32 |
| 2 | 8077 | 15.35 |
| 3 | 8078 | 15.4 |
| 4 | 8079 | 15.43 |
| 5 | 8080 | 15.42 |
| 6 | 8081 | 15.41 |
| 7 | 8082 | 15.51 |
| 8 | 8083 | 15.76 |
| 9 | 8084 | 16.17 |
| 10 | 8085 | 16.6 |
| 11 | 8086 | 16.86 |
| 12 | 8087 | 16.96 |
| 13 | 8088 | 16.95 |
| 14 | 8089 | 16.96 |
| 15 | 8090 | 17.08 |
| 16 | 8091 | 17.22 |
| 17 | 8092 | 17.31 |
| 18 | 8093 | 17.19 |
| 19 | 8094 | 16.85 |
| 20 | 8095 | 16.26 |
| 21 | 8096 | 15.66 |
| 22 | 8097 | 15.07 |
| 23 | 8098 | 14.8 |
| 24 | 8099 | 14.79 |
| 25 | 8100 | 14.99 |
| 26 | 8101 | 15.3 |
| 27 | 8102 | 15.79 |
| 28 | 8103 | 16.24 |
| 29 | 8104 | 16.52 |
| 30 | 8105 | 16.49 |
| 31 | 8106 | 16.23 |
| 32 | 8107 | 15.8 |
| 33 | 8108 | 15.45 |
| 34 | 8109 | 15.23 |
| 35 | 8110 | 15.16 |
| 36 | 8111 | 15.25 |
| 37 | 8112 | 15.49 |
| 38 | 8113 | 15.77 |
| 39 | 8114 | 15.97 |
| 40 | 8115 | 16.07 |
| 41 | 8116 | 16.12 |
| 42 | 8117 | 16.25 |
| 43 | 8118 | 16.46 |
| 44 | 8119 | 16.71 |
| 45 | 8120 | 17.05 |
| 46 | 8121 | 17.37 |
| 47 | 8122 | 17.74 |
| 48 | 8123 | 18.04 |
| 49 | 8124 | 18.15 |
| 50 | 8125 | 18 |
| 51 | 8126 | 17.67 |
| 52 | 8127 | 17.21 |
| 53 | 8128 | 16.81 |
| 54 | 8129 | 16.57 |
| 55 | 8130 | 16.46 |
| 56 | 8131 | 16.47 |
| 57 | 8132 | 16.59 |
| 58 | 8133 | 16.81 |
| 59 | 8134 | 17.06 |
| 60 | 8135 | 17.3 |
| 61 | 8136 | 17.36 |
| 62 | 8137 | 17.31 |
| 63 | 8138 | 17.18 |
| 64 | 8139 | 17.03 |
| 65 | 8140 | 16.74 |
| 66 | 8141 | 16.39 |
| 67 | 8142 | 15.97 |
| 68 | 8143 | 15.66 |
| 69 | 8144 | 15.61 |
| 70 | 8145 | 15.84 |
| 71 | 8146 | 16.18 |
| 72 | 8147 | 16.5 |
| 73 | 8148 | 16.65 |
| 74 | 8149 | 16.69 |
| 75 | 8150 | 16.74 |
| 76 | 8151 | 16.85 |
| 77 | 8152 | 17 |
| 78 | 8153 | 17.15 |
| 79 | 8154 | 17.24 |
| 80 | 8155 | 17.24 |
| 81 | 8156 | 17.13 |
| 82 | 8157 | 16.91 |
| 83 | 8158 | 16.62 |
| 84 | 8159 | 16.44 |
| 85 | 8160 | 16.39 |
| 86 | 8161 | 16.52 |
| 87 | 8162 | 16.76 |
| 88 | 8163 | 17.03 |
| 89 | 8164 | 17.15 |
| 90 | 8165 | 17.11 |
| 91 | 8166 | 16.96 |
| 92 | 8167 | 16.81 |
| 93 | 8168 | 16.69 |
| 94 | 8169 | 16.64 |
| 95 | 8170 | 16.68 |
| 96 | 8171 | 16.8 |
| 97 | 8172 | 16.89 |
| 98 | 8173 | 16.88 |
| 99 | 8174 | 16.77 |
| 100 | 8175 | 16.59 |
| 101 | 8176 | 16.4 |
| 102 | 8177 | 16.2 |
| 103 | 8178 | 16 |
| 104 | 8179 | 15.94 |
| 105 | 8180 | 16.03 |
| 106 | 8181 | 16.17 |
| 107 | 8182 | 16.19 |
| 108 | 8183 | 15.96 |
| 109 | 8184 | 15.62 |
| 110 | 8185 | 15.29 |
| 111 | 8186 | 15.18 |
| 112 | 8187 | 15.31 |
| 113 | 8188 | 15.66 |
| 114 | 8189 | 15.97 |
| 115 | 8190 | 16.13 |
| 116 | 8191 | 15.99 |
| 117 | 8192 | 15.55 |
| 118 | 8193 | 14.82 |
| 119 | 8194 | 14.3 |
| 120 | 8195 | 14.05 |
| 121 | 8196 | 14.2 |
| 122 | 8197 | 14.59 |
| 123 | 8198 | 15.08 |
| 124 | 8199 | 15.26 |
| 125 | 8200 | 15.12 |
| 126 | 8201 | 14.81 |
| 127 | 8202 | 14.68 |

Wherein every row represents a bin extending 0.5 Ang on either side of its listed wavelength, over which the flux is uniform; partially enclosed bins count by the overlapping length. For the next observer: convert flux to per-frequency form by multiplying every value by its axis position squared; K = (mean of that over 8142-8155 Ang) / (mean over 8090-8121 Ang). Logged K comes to 1.04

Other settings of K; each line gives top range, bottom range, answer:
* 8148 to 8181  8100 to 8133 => 1.03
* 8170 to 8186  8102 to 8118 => 1.04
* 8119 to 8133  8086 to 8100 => 1.06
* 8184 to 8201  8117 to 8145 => 0.91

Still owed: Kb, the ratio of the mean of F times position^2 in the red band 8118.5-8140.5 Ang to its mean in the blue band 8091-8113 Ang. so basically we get 1.09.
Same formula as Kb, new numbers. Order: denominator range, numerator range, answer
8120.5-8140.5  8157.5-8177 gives 0.98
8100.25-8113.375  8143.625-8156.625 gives 1.07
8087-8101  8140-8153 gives 1.02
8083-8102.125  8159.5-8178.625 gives 1.05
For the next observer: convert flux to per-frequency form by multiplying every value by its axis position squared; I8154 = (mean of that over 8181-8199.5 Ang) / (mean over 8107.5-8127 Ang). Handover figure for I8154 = 0.94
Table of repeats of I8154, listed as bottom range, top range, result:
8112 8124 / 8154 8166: 1.02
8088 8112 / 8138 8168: 1.06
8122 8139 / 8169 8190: 0.95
